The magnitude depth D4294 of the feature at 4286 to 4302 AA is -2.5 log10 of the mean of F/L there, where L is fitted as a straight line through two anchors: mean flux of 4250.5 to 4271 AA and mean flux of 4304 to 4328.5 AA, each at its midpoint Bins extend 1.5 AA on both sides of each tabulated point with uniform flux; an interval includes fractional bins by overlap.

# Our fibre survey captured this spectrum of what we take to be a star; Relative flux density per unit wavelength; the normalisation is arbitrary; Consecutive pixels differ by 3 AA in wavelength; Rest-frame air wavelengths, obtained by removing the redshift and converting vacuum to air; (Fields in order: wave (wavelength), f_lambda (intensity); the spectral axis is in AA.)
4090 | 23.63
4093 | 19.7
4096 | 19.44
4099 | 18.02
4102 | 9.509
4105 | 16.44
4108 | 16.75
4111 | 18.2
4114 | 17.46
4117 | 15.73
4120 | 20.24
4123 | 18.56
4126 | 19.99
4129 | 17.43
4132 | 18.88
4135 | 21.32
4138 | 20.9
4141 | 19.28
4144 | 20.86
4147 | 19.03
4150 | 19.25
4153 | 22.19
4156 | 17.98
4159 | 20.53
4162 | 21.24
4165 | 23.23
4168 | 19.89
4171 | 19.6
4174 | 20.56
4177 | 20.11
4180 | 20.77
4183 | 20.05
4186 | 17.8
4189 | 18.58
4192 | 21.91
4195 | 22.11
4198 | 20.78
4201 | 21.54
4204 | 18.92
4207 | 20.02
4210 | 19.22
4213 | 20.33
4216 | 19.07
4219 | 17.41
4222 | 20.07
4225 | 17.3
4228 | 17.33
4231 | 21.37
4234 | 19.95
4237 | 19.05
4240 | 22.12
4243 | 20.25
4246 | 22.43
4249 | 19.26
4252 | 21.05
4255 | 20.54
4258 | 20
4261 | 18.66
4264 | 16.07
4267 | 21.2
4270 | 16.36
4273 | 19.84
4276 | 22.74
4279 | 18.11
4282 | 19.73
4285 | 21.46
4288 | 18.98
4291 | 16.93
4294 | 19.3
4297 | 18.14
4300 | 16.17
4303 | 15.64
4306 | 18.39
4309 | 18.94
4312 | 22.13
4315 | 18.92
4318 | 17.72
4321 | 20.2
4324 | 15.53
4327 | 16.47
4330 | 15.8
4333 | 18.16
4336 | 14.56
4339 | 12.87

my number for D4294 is 0.05 mag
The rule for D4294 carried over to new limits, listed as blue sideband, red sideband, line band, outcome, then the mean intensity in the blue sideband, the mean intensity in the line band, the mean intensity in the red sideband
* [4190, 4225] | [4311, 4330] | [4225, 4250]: -0.03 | 20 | 20.1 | 18.2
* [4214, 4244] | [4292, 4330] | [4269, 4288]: -0.07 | 19.4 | 19.7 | 18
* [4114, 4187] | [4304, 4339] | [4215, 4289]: -0.06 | 19.8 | 19.6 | 17.6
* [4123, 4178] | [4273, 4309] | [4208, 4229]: 0.04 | 20.1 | 18.7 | 18.7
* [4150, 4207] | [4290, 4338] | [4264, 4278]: -0.06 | 20.4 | 19.5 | 17.6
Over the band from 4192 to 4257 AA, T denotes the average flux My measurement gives 20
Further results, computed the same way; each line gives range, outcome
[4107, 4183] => 19.6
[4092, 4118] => 16.8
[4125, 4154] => 19.9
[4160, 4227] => 20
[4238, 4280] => 19.9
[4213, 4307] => 19.2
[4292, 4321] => 18.4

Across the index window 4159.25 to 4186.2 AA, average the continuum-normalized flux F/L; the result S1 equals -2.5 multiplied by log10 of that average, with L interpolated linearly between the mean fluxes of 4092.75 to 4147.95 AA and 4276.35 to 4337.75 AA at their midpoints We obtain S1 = -0.13 mag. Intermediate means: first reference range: 18.3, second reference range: 18.1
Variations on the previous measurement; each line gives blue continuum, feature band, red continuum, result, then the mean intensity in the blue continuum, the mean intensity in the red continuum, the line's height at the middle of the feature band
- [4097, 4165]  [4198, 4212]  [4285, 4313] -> -0.081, 18.7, 18.4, 18.6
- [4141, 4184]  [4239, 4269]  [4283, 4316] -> -0.047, 20.3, 18.6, 19.2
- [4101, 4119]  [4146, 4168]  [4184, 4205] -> -0.118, 16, 20.3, 18.4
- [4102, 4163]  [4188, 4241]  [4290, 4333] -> -0.080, 18.9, 17.9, 18.4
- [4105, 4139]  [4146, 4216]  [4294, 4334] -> -0.106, 18.5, 17.9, 18.4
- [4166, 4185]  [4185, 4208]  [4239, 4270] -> -0.008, 20.2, 19.9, 20.1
